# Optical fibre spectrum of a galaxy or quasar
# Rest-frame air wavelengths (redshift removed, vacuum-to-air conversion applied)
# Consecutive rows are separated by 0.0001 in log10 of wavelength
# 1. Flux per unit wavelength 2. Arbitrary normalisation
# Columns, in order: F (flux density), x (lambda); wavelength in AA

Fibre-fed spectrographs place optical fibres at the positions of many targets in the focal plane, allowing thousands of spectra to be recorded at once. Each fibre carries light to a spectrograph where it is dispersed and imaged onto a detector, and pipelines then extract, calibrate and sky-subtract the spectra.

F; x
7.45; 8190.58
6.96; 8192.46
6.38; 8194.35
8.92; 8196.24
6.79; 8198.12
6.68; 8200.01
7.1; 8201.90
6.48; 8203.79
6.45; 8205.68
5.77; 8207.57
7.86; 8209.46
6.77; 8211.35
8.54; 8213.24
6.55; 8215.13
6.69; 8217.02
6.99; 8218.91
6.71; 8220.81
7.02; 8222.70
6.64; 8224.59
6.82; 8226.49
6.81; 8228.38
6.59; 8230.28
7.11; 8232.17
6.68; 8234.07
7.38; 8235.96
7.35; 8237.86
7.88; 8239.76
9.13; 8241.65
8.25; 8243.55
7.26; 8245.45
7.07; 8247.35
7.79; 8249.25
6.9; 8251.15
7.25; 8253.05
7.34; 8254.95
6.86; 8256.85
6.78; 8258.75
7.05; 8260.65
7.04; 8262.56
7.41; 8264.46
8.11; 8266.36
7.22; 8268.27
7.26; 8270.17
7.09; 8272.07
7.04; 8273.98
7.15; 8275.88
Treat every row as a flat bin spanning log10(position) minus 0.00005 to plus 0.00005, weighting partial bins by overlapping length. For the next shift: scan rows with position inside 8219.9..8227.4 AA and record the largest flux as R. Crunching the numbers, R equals 7.02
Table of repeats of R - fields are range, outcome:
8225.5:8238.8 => 7.38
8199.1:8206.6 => 7.1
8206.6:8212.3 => 7.86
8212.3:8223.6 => 8.54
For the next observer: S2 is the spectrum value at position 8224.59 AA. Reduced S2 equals 6.64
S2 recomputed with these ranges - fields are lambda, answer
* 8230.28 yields 6.59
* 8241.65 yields 9.13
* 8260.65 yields 7.05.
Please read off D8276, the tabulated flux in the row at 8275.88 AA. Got 7.15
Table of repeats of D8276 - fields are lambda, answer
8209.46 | 7.86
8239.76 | 7.88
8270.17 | 7.26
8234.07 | 6.68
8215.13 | 6.55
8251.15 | 6.9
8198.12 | 6.79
